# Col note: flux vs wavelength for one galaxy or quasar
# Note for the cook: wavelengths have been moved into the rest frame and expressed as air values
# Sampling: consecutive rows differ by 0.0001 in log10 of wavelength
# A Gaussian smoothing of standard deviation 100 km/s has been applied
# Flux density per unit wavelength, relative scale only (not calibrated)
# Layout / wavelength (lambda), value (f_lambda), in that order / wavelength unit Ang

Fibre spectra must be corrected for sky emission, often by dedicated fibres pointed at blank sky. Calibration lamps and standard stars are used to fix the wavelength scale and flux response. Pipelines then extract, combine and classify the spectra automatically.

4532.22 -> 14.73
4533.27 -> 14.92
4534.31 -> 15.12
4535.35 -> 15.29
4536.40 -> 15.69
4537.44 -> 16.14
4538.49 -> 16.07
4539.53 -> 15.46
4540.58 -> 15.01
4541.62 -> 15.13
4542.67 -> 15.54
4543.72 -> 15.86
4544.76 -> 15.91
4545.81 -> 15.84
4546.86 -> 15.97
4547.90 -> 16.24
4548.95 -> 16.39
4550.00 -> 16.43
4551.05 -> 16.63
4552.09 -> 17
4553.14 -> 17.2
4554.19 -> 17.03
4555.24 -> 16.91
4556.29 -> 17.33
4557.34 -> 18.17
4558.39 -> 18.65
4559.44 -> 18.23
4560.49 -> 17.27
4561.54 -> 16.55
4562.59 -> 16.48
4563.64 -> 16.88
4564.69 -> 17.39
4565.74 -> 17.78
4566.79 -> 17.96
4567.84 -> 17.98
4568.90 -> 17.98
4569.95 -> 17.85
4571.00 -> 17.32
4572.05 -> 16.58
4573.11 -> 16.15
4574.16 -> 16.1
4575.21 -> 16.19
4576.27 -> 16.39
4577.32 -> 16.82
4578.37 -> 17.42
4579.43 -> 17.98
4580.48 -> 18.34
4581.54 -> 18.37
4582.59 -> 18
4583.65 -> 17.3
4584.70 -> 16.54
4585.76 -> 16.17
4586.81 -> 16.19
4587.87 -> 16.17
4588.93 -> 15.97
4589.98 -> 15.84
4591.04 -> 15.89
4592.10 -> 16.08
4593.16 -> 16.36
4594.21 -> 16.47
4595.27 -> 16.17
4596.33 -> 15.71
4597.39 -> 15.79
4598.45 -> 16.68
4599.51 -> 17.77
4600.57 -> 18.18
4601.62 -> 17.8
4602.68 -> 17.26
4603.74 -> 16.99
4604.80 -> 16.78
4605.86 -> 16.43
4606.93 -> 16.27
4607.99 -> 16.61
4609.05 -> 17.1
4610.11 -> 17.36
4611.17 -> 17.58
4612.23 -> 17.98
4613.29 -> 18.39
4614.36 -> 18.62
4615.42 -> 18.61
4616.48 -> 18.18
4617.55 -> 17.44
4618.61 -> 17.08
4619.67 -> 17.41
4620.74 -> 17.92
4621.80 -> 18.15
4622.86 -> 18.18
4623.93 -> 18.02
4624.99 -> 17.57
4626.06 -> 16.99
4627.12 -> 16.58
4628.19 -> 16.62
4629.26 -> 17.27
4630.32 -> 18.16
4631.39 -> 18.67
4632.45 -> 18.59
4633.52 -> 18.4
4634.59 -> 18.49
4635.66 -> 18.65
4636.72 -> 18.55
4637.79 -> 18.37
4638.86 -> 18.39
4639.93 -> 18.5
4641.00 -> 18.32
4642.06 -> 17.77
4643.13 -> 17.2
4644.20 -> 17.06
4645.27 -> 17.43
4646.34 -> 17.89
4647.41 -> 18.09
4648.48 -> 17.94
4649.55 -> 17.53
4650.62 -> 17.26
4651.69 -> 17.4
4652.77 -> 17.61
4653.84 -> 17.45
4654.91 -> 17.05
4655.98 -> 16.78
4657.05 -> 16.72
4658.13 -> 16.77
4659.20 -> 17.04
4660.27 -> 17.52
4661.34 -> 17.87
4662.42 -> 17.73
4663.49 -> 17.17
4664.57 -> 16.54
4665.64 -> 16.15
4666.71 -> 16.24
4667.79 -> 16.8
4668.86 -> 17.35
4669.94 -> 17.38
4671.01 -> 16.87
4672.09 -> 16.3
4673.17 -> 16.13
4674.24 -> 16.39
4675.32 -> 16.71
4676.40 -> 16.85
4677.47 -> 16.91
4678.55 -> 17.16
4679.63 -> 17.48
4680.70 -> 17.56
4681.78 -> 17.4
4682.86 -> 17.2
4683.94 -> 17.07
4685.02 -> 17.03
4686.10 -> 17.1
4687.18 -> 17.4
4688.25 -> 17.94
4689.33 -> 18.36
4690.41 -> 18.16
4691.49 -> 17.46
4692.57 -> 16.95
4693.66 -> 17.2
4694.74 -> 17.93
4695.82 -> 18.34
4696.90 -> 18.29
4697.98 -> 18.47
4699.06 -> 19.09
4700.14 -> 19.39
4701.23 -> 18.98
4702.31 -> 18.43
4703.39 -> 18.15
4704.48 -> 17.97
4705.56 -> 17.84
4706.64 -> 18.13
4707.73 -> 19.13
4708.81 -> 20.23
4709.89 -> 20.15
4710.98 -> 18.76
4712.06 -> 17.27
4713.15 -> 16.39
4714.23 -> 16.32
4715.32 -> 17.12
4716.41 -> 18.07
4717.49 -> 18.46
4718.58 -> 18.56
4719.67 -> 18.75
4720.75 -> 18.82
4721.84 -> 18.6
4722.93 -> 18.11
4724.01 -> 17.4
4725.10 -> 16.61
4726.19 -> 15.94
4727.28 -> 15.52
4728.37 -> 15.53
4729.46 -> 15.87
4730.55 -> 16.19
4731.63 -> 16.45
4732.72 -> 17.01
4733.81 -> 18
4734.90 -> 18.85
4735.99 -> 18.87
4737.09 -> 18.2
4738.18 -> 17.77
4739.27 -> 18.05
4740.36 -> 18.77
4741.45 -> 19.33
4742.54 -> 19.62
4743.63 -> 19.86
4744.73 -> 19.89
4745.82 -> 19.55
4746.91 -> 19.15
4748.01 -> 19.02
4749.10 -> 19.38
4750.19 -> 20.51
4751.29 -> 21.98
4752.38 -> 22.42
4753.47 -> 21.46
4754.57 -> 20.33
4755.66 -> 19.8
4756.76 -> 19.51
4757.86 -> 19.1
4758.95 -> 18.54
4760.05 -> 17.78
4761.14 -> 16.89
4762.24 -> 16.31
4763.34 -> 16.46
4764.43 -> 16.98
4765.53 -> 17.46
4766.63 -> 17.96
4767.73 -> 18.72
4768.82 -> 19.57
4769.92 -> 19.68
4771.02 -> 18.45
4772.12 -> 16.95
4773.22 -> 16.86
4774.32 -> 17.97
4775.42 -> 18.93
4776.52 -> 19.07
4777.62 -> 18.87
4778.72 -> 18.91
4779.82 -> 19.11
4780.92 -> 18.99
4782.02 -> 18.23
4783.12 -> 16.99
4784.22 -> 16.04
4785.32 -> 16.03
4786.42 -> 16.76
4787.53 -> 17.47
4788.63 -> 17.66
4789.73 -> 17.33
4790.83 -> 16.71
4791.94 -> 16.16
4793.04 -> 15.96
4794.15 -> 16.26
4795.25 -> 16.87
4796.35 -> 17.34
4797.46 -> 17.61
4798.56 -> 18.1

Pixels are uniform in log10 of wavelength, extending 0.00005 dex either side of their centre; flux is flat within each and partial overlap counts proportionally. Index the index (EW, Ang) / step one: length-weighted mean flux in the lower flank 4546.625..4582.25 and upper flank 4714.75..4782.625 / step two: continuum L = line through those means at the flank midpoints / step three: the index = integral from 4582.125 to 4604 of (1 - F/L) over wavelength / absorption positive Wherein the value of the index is 0.95 Ang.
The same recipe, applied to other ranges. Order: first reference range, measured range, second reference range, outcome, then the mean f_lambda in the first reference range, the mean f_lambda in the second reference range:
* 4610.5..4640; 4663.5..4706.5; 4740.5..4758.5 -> 3.4 Ang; 18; 20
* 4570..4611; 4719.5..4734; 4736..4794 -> 0.9 Ang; 16.8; 18.4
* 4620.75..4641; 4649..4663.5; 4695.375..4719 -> 0.7 Ang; 18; 18.3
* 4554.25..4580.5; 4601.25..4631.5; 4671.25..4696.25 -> -0.4 Ang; 17.3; 17.2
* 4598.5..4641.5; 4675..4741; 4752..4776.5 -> 1.7 Ang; 17.7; 18.5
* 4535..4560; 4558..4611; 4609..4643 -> 0.5 Ang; 16.4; 17.9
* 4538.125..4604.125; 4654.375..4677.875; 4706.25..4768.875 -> 1.1 Ang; 16.8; 18.4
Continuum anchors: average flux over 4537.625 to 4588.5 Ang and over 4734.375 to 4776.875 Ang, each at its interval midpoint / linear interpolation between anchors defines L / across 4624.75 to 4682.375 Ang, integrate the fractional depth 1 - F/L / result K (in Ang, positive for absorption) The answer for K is 1.3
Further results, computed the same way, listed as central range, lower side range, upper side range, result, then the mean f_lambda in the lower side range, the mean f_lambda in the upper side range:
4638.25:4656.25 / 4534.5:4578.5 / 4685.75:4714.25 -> 0.0 Ang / 16.7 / 18.2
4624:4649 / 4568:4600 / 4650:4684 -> -1.4 Ang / 16.8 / 17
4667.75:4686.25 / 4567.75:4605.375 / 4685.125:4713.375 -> 1.0 Ang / 16.9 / 18.2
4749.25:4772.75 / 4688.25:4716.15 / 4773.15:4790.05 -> -1.2 Ang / 18.2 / 17.9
